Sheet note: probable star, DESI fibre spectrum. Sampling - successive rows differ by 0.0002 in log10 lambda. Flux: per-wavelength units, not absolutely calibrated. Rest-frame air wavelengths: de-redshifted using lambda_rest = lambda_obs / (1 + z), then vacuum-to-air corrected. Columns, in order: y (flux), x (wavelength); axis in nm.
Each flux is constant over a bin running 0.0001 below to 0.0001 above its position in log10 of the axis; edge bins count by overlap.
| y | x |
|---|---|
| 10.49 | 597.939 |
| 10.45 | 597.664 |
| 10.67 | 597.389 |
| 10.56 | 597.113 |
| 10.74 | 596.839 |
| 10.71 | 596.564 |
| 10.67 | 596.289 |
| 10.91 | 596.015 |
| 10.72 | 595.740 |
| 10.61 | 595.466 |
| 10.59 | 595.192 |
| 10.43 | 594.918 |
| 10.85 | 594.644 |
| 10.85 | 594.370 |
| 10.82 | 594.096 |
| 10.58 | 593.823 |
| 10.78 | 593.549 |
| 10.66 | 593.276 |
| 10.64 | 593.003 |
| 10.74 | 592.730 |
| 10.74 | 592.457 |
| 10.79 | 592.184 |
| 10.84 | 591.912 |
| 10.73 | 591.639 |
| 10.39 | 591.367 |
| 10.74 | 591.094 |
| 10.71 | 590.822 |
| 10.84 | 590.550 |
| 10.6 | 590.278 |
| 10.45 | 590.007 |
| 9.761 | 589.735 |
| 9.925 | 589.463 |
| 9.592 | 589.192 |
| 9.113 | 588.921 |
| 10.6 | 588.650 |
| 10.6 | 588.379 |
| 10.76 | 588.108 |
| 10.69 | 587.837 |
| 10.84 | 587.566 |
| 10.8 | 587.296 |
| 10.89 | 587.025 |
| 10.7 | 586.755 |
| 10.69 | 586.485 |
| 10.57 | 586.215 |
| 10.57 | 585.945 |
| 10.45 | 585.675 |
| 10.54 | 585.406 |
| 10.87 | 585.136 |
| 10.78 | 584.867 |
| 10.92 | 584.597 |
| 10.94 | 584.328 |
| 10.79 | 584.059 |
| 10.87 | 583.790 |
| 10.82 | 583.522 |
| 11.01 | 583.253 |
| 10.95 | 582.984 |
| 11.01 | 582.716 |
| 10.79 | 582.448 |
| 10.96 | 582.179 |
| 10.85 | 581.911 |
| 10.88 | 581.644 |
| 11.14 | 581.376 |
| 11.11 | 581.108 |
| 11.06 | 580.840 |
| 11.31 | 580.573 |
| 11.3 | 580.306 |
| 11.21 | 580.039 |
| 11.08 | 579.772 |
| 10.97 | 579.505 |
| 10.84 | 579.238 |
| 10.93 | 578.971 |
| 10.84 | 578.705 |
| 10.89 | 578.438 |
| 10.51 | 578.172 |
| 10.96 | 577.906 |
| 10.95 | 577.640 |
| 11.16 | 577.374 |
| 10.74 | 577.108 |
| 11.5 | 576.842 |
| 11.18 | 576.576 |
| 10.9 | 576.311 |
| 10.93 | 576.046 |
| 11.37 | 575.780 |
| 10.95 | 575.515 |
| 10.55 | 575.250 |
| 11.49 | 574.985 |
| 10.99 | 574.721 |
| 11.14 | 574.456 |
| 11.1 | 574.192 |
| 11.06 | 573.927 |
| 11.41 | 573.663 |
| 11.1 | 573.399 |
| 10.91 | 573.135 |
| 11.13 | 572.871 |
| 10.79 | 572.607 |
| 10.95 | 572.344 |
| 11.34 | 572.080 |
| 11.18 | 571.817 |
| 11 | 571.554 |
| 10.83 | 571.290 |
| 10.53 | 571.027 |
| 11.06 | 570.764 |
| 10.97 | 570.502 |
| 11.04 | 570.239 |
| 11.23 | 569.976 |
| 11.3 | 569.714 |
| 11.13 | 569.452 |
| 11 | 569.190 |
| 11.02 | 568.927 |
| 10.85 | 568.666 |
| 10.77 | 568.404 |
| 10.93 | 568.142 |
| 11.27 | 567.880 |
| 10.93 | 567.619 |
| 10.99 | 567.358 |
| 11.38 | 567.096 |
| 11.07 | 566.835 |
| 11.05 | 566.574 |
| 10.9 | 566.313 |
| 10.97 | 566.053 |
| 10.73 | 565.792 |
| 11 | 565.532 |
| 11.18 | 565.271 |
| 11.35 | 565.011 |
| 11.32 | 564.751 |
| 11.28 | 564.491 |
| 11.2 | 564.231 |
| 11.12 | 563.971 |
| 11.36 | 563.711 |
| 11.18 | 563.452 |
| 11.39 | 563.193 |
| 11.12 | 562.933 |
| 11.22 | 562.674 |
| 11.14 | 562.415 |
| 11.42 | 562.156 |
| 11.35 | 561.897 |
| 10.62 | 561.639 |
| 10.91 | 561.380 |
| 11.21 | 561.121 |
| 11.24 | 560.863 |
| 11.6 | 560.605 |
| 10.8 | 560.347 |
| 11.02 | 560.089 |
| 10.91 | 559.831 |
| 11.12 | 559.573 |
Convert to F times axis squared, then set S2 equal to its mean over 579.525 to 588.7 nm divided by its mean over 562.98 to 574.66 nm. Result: 1.03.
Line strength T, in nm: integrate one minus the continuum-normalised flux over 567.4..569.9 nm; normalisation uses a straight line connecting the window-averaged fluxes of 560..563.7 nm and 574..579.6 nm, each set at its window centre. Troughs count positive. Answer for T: 0.01 nm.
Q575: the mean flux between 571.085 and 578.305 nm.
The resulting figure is 11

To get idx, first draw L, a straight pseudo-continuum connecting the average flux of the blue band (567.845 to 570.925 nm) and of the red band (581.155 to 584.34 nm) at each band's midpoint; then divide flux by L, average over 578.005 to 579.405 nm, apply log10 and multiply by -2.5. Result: 0.01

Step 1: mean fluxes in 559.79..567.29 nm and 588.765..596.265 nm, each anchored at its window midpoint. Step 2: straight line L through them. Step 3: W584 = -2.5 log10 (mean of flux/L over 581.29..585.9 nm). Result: -0.01 mag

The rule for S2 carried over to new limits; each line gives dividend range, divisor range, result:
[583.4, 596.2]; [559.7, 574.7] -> 1.04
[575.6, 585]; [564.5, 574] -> 1.03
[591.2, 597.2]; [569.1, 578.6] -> 1.04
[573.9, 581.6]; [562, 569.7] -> 1.04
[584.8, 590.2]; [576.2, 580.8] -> 0.98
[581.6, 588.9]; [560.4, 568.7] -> 1.04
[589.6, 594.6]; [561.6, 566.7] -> 1.05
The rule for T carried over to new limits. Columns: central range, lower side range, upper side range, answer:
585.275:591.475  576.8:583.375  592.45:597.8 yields 0.20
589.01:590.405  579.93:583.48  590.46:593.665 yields 0.10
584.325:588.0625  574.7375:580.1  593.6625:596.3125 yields 0.04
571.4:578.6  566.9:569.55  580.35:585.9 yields -0.05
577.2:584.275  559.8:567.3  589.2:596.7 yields -0.09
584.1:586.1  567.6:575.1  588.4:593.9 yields -0.02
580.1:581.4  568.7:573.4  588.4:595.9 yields -0.05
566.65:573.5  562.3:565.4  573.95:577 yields 0.08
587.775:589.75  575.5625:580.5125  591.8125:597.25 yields 0.13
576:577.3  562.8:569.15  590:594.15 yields -0.02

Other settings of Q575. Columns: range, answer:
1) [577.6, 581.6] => 11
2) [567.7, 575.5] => 11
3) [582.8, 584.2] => 10.9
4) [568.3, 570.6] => 11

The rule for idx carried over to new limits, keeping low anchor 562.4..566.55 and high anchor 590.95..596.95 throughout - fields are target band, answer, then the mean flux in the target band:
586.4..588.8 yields 0.008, 10.7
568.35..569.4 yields 0.015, 10.9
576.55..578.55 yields -0.002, 11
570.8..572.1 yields 0.010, 10.9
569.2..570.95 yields -0.003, 11.1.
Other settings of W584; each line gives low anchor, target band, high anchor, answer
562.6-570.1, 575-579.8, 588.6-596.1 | -0.01 mag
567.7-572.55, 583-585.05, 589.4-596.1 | -0.01 mag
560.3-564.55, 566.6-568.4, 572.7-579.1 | 0.01 mag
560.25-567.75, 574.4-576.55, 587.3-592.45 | -0.02 mag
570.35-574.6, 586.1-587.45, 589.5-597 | 0.00 mag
